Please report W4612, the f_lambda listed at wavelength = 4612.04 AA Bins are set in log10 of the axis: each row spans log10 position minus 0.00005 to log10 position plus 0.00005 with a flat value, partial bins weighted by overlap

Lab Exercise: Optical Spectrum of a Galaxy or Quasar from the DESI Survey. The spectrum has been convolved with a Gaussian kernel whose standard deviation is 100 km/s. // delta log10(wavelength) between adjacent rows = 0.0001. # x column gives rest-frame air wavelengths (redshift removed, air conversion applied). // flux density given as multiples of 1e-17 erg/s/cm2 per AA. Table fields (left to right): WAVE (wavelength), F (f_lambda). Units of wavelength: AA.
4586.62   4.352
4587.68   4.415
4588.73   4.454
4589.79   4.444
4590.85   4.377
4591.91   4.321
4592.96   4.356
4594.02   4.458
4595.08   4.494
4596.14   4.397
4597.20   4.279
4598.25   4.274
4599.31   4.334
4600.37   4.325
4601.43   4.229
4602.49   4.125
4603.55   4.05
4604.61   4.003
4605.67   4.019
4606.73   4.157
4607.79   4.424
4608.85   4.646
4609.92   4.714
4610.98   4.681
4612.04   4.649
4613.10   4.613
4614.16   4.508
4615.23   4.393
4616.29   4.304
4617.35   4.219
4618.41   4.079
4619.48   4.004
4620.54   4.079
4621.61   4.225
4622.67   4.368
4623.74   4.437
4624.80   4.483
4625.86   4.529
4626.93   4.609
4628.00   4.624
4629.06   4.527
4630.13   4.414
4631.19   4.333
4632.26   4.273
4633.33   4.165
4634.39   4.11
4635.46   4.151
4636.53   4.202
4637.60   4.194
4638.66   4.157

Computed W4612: 4.649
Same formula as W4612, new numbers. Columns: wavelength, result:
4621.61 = 4.225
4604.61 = 4.003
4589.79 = 4.444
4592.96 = 4.356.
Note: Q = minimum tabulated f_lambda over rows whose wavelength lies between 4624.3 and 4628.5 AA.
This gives 4.483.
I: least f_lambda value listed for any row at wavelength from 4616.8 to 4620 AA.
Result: 4.004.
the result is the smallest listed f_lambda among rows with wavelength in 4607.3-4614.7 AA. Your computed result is 4.424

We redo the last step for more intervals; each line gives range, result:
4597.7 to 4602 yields 4.229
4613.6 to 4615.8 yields 4.393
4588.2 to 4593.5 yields 4.321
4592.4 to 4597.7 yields 4.279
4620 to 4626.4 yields 4.079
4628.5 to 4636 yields 4.11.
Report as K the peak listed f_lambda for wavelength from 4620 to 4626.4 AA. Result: 4.529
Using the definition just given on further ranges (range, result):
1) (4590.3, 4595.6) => 4.494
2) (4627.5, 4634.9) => 4.624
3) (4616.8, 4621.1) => 4.219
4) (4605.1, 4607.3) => 4.157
